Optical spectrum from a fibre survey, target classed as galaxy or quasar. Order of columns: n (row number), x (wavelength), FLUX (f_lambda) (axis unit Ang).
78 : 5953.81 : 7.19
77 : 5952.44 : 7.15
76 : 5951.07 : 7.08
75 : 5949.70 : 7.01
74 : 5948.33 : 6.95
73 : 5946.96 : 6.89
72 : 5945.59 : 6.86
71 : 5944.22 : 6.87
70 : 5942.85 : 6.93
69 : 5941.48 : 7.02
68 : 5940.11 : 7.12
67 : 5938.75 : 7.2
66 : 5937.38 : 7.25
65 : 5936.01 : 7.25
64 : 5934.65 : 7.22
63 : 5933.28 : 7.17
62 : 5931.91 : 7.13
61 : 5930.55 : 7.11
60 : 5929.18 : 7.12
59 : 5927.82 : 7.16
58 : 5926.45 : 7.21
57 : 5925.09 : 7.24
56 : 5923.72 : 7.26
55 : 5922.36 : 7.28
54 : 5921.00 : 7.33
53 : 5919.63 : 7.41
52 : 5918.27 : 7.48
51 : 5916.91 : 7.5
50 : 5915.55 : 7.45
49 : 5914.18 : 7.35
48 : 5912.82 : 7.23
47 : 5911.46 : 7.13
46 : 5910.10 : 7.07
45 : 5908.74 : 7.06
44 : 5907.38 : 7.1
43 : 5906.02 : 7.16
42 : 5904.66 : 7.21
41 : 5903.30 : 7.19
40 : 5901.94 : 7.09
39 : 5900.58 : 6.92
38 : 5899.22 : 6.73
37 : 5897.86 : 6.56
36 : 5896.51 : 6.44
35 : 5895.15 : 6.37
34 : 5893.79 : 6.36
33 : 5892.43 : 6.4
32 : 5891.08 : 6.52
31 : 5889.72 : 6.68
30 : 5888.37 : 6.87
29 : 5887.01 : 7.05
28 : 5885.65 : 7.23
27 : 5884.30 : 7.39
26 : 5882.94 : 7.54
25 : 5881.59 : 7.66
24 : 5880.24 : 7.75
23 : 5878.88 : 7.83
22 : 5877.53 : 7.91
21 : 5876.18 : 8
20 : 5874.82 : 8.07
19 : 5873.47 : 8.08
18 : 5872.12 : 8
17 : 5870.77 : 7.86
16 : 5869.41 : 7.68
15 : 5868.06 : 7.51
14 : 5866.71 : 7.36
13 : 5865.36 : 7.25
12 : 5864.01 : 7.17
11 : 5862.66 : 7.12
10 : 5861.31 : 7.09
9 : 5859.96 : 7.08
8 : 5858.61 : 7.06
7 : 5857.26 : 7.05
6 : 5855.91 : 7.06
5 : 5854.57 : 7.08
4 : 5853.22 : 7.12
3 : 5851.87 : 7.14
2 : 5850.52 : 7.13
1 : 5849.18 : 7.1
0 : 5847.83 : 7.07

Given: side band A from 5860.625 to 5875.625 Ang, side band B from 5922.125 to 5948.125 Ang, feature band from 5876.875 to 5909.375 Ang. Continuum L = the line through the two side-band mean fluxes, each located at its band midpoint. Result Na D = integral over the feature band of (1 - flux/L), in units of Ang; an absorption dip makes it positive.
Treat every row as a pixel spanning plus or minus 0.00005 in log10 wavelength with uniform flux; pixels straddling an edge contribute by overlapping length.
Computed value 1.6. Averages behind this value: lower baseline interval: 7.56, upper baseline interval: 7.11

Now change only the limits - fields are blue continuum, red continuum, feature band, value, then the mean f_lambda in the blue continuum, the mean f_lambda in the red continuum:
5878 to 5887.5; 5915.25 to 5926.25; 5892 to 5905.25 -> 1.3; 7.51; 7.36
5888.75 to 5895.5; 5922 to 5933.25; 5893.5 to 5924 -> -1.2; 6.49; 7.18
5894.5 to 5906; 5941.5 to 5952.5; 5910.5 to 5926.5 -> -1.0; 6.83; 6.96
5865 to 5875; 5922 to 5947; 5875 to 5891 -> 0.4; 7.73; 7.12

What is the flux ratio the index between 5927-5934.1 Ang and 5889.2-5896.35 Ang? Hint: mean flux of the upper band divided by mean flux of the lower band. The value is 1.1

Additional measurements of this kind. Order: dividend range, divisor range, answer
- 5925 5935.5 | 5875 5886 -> 0.93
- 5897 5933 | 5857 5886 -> 0.95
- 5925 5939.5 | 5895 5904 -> 1.06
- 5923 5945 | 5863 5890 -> 0.95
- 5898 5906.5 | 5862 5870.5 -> 0.95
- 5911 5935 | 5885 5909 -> 1.06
